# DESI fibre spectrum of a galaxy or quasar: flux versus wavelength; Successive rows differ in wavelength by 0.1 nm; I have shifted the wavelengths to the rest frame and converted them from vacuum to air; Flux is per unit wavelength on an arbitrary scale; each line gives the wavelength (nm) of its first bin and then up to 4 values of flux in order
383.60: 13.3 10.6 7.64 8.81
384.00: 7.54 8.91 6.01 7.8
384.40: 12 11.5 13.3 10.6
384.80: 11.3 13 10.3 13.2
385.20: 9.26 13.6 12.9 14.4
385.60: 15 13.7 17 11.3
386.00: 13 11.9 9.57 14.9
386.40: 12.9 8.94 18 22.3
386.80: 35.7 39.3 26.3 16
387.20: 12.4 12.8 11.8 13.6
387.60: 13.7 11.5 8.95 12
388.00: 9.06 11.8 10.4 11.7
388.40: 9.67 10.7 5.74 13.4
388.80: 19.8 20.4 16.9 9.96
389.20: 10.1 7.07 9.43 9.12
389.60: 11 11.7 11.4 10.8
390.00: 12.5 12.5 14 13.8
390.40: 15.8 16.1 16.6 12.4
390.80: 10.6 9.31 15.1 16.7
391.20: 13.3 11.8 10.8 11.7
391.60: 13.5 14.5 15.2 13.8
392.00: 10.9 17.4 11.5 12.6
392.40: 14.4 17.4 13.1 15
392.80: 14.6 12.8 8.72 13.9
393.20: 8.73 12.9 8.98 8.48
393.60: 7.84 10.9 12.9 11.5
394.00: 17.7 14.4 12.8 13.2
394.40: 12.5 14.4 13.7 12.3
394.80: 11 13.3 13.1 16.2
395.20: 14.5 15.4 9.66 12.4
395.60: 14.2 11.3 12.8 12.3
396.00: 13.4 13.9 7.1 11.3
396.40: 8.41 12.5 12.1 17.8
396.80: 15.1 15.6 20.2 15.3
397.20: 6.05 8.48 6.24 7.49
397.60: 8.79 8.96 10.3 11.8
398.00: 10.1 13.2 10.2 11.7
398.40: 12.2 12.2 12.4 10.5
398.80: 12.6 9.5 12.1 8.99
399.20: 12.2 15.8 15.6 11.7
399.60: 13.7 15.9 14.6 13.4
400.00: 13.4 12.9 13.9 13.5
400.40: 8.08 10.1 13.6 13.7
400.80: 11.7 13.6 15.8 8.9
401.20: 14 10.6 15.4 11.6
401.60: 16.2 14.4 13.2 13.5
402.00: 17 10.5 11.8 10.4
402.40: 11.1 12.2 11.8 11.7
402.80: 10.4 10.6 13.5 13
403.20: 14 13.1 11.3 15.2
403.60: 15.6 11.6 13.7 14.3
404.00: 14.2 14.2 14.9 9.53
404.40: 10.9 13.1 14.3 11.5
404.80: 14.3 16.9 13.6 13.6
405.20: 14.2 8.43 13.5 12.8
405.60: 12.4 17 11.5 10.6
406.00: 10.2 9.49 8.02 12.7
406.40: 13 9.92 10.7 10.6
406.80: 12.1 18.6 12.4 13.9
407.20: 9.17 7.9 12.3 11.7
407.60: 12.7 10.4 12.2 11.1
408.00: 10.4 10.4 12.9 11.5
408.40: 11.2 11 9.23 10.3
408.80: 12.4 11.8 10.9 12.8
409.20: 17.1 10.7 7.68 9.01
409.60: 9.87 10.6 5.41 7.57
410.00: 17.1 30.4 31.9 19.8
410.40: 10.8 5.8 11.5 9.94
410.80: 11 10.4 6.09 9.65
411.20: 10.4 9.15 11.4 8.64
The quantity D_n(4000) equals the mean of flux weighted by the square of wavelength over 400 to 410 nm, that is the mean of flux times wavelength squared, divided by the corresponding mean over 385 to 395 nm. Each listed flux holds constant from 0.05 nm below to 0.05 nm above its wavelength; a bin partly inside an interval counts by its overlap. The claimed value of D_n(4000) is 0.98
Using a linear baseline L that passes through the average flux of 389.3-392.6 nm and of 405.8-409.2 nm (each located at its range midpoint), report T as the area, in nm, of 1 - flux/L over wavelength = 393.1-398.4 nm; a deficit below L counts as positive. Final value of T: 0.20 nm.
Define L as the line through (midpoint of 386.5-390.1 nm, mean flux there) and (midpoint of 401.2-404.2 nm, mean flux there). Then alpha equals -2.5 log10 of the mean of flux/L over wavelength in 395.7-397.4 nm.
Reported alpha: 0.09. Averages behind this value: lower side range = 14.1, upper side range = 13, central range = 12.4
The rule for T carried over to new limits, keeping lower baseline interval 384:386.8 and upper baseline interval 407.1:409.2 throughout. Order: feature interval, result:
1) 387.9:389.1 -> 0.00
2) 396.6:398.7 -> 0.06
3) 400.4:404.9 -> -0.45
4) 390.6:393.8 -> -0.07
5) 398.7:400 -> -0.11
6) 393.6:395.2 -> -0.13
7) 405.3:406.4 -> -0.02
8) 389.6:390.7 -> -0.08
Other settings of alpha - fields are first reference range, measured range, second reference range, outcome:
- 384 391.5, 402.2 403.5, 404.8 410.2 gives 0.03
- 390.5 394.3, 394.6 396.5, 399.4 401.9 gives 0.05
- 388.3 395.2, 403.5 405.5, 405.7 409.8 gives -0.15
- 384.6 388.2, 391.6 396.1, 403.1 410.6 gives 0.07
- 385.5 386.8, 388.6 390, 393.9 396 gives 0.18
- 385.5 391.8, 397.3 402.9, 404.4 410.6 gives 0.07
